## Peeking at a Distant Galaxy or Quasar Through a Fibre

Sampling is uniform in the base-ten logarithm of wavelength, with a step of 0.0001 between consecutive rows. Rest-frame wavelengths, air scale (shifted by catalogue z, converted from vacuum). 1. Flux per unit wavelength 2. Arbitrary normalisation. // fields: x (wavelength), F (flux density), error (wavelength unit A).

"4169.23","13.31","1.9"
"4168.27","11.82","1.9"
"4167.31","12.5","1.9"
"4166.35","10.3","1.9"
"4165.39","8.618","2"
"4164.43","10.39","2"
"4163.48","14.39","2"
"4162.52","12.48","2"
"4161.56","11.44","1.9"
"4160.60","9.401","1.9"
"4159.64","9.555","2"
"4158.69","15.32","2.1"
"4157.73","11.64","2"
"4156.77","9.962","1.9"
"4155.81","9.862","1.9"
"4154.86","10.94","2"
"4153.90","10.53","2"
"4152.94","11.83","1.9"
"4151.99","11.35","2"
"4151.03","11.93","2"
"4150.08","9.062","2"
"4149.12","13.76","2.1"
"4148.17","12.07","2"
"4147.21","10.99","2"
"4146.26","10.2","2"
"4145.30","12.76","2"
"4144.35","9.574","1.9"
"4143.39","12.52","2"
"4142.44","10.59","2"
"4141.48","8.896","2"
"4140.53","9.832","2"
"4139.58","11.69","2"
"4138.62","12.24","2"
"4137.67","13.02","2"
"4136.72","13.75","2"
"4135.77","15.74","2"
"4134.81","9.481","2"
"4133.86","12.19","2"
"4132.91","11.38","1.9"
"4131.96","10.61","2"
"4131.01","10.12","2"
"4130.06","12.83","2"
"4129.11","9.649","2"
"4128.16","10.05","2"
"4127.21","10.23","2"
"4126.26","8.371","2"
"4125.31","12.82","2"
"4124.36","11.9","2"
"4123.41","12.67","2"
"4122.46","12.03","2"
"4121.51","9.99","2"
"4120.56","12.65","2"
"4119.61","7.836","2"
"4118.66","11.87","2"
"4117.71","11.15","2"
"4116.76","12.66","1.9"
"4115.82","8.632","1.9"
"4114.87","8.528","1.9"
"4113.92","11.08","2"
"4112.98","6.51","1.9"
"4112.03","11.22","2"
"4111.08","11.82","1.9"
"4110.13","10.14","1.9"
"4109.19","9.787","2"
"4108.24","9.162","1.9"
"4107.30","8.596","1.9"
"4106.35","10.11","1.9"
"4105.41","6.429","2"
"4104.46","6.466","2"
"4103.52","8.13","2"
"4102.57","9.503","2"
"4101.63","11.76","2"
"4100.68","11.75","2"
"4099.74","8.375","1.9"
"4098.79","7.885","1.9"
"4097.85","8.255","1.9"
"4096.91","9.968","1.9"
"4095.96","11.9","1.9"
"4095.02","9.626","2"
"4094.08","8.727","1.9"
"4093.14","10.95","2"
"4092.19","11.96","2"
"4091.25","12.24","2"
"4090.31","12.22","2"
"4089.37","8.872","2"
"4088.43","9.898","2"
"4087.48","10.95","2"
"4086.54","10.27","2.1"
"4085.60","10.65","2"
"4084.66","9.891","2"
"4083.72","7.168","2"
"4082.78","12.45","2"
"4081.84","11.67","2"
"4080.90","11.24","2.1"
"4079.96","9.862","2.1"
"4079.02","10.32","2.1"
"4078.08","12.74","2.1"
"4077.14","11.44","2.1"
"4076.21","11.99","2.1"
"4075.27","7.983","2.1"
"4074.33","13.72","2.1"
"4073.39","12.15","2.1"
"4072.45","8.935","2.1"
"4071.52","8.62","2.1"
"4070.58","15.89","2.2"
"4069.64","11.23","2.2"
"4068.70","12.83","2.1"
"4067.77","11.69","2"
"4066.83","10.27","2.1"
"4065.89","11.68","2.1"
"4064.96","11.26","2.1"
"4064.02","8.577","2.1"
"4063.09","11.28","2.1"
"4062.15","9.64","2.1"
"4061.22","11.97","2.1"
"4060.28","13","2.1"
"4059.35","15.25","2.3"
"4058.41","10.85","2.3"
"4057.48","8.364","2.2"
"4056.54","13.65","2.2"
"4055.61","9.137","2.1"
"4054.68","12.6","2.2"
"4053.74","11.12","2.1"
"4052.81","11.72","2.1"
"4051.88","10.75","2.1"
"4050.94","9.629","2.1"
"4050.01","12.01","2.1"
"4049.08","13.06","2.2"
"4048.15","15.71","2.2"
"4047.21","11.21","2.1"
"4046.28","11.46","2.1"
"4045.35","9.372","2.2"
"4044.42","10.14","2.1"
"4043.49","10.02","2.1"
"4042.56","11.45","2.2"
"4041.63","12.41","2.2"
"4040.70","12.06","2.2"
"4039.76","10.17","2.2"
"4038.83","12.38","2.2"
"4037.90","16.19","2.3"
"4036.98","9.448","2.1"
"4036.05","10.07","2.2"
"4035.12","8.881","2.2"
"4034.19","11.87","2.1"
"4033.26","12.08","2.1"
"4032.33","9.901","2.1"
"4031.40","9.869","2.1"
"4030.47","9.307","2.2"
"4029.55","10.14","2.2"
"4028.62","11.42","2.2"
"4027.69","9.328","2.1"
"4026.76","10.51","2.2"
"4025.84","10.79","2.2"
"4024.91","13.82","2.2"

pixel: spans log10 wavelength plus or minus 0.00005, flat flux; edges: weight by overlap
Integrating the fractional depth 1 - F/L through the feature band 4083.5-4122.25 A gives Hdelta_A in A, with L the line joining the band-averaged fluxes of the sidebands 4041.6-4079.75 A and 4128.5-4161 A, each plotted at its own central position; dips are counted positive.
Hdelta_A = 4.87 A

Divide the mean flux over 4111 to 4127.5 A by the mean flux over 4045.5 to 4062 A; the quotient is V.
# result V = 0.90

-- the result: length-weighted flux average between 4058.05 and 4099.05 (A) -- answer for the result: 10.9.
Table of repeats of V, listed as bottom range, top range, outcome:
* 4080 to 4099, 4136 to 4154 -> 1.11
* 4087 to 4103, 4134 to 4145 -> 1.13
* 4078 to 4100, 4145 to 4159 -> 1.11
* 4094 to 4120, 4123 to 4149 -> 1.19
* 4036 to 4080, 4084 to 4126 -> 0.89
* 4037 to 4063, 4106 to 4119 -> 0.87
